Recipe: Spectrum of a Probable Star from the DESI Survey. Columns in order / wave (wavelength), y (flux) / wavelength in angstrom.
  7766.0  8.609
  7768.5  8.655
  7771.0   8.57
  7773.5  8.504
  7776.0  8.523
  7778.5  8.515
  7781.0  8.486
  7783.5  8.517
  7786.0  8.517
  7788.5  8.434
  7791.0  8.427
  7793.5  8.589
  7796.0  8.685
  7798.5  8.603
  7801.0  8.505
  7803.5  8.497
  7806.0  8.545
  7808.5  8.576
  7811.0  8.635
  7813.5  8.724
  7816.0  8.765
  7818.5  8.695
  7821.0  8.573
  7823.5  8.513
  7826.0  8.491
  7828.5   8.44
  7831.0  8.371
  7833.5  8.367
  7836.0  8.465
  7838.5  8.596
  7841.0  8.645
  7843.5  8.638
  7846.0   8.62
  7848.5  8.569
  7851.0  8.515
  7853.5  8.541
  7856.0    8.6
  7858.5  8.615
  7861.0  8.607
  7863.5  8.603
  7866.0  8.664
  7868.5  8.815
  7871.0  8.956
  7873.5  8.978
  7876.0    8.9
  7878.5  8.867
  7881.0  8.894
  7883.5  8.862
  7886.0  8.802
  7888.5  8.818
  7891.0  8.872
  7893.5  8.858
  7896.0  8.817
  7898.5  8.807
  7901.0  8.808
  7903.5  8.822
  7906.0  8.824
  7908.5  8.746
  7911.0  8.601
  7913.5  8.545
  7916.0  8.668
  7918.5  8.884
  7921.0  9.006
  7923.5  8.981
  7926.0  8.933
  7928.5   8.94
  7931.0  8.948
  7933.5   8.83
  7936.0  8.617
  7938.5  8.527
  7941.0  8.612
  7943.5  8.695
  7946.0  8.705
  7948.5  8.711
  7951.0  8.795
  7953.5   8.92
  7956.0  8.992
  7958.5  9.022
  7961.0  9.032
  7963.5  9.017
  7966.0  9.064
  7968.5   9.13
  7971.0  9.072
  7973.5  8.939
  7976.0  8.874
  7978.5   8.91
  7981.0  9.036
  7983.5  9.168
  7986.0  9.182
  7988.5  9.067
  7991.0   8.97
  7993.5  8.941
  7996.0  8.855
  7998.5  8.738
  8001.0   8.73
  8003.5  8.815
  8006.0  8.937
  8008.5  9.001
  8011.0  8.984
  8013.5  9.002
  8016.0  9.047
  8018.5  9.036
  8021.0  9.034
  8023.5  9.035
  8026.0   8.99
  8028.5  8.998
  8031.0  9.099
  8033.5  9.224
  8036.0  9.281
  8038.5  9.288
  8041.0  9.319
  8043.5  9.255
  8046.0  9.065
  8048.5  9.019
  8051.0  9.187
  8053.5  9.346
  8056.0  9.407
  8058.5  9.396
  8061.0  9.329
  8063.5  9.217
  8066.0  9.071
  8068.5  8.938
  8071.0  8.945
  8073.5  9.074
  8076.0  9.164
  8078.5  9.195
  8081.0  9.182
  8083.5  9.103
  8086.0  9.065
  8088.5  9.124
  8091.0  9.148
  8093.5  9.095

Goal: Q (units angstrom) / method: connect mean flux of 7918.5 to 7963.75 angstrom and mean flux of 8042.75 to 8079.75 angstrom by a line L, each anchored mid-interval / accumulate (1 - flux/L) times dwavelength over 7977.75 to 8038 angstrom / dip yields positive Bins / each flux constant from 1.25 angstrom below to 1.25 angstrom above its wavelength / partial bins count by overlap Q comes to 0.1 angstrom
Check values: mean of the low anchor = 8.85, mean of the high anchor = 9.17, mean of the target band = 9.01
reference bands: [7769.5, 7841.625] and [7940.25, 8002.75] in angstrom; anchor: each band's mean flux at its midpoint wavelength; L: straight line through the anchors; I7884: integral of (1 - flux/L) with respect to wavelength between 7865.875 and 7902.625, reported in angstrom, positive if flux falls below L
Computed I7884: -0.5 angstrom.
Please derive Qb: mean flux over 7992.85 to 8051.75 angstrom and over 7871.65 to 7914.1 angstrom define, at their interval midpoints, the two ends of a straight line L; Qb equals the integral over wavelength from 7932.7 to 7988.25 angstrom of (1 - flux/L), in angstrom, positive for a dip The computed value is 0.2 angstrom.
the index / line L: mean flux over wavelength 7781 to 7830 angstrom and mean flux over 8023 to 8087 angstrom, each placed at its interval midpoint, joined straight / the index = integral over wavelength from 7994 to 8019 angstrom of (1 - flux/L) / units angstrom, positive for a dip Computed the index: 0.4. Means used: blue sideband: 8.56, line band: 8.91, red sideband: 9.16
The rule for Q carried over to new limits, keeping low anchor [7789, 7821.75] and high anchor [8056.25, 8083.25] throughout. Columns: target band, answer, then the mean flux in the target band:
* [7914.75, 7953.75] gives 0.3 angstrom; 8.8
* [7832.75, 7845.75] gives 0.2 angstrom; 8.55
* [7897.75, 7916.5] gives 0.2 angstrom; 8.73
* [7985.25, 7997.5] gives 0.0 angstrom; 8.99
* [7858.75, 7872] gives 0.0 angstrom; 8.72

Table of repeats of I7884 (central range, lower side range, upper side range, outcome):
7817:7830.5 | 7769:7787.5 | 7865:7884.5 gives 0.2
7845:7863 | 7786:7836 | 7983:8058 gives 0.2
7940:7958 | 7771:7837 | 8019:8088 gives 0.2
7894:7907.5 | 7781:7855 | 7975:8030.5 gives -0.1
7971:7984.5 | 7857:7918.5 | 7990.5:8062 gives 0.0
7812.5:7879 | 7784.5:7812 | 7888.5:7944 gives 0.1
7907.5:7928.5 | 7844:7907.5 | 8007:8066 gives 0.1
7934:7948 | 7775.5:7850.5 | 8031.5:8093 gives 0.4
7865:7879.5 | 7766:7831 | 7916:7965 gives -0.3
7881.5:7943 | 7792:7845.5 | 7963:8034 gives -0.1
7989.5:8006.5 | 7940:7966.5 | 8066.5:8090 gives 0.2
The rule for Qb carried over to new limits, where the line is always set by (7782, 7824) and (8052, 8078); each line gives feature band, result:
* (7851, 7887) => -0.1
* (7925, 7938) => 0.1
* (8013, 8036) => 0.1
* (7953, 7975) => -0.2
